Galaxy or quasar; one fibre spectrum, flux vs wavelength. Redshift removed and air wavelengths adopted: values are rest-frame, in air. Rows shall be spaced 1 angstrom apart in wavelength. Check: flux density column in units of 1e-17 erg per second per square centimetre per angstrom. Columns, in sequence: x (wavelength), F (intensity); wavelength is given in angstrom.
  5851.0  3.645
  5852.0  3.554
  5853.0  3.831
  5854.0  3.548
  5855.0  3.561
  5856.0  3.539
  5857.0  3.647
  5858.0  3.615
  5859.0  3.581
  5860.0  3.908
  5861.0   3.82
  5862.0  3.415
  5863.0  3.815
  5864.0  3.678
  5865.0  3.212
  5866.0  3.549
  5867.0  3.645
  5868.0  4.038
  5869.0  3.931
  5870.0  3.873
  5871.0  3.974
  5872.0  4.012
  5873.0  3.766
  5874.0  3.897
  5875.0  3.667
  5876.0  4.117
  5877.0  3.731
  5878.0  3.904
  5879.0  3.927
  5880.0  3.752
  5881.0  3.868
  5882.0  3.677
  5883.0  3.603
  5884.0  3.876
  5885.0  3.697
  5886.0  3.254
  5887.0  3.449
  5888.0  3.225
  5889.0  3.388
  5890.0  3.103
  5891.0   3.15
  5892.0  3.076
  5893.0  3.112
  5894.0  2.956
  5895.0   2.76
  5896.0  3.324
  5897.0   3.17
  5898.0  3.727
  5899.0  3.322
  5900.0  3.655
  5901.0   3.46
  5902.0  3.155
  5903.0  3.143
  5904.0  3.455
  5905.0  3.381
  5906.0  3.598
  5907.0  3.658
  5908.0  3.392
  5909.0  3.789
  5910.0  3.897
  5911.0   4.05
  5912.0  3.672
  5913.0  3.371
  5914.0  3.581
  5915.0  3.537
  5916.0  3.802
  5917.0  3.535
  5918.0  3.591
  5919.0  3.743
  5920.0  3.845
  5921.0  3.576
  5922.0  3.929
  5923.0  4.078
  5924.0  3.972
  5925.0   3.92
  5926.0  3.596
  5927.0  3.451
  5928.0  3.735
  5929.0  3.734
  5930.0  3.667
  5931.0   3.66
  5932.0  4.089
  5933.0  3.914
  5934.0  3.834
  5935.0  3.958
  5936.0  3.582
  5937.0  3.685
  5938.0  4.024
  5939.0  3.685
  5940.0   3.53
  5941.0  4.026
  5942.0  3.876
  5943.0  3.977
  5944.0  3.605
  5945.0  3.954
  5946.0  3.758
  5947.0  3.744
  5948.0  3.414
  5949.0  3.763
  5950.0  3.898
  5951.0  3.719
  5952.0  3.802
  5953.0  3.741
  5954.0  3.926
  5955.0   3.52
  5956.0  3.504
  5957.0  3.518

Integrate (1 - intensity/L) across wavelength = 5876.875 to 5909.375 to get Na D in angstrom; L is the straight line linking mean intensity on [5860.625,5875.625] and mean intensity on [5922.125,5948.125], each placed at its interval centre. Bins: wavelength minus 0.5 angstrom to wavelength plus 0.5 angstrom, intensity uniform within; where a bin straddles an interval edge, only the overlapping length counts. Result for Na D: 2.8 angstrom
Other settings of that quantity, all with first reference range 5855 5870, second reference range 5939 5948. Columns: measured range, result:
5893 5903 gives 1.2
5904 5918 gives 0.4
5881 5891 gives 0.6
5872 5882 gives -0.4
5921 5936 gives -0.2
